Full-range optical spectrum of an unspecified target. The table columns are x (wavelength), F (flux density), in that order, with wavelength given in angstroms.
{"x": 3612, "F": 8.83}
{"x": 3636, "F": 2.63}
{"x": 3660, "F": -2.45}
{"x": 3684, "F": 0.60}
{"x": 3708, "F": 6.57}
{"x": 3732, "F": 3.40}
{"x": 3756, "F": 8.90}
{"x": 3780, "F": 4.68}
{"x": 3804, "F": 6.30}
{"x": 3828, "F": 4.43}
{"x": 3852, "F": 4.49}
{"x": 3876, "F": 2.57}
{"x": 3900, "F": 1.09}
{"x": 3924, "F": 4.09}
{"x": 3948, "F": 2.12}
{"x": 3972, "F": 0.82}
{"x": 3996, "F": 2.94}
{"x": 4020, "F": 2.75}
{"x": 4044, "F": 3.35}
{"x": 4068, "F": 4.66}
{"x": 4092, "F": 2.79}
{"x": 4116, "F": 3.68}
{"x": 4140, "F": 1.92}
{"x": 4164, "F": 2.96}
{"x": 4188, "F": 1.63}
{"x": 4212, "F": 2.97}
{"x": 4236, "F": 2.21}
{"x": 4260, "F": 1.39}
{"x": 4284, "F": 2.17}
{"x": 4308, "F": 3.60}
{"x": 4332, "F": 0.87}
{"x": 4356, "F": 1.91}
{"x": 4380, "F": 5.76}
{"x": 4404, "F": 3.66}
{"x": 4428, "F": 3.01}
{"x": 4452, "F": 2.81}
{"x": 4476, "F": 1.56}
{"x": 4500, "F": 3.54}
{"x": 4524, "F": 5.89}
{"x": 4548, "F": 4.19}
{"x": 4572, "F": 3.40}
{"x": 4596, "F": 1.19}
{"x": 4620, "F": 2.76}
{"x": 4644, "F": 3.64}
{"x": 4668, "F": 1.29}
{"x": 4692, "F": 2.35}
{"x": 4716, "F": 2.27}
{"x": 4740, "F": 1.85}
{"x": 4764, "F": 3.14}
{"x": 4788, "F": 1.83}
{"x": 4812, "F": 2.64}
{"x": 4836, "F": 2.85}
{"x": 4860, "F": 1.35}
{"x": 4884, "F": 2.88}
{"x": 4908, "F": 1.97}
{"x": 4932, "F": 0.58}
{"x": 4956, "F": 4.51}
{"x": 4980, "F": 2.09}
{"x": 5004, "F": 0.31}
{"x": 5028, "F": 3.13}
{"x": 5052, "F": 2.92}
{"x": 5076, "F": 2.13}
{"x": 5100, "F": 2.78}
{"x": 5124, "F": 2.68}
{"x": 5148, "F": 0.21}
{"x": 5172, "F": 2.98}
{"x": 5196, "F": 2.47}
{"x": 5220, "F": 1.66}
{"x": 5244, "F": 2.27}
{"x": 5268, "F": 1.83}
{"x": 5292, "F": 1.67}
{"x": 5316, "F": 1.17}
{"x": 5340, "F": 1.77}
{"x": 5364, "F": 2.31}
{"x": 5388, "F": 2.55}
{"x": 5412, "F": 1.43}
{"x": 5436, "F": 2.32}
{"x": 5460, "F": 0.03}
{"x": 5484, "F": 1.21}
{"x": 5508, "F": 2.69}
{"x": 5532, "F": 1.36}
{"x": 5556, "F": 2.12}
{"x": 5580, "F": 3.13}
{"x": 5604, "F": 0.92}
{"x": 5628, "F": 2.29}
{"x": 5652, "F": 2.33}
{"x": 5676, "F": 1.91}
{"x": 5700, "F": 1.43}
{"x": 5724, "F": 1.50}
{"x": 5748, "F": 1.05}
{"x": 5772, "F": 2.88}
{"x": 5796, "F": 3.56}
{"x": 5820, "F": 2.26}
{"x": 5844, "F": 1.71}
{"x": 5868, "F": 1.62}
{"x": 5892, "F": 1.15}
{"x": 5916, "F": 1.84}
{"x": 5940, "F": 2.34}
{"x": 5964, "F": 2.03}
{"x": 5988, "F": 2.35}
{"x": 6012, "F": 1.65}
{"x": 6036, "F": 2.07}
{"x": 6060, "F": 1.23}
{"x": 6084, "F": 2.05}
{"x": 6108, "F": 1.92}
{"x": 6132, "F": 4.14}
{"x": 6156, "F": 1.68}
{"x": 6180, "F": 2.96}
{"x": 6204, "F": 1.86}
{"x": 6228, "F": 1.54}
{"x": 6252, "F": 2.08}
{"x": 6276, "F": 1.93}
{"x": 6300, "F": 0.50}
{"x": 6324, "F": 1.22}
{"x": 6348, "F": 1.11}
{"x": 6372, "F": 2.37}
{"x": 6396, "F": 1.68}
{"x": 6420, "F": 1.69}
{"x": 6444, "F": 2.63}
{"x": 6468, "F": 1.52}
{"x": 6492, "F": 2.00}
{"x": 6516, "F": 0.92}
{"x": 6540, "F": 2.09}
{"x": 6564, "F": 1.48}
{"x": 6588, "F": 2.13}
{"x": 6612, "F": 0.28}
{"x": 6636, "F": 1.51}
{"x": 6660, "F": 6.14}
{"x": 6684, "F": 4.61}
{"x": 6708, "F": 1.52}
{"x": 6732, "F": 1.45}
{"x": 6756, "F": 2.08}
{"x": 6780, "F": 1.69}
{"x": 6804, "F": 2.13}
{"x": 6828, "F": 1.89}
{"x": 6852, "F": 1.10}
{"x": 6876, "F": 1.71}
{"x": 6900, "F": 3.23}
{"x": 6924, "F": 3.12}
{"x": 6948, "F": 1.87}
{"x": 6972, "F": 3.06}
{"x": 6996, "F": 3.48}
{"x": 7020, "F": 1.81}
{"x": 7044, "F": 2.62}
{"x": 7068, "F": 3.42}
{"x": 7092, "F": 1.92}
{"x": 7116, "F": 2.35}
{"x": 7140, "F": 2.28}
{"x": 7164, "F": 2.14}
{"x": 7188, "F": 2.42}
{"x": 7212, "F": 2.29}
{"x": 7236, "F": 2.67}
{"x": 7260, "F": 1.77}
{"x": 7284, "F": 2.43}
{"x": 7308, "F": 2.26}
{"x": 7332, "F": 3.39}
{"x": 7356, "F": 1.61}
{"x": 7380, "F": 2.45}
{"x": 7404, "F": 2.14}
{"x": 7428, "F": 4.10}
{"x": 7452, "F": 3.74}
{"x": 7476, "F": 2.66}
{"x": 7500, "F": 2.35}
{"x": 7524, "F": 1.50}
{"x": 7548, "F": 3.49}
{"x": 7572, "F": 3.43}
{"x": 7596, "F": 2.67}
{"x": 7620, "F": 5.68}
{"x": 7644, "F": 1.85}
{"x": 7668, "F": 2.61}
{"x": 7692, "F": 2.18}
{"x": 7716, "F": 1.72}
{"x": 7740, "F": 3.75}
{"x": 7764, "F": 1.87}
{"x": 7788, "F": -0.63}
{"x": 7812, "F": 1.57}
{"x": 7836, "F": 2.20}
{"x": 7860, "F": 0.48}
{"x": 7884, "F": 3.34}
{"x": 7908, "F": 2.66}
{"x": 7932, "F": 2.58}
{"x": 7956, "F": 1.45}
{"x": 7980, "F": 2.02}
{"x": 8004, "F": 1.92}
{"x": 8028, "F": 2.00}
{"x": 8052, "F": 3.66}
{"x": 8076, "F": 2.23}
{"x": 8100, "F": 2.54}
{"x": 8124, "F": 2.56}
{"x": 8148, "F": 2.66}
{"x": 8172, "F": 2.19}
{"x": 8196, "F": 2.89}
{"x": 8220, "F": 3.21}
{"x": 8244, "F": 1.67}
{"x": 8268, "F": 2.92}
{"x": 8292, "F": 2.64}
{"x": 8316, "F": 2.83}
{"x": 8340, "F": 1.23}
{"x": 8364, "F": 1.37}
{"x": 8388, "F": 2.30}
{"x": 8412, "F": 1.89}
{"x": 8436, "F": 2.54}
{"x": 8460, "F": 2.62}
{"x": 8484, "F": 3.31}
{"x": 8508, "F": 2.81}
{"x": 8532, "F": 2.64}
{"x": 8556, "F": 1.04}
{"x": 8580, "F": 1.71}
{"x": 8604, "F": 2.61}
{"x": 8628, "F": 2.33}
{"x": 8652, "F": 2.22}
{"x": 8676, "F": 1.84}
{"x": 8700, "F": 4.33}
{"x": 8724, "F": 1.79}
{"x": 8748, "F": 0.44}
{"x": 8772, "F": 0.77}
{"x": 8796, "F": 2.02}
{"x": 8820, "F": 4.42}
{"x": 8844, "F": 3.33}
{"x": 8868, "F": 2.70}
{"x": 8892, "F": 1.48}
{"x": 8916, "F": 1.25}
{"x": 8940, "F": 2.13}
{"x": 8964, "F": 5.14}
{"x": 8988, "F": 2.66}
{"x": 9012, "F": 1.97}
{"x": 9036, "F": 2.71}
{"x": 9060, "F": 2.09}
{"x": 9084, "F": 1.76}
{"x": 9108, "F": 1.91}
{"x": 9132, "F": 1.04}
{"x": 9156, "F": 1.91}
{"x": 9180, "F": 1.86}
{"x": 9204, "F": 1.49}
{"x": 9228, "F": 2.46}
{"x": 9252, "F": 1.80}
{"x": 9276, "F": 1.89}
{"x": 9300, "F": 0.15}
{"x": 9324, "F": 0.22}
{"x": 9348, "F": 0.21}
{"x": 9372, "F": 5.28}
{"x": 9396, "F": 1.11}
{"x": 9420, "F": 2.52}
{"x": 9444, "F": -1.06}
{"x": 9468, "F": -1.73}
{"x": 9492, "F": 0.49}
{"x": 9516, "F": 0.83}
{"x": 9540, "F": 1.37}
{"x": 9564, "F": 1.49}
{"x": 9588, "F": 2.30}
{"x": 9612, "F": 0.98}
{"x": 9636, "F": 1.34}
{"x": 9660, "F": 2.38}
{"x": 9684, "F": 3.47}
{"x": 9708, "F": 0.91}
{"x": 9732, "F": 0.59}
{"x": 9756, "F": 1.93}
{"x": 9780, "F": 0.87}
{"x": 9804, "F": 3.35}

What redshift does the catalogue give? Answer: 0.789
